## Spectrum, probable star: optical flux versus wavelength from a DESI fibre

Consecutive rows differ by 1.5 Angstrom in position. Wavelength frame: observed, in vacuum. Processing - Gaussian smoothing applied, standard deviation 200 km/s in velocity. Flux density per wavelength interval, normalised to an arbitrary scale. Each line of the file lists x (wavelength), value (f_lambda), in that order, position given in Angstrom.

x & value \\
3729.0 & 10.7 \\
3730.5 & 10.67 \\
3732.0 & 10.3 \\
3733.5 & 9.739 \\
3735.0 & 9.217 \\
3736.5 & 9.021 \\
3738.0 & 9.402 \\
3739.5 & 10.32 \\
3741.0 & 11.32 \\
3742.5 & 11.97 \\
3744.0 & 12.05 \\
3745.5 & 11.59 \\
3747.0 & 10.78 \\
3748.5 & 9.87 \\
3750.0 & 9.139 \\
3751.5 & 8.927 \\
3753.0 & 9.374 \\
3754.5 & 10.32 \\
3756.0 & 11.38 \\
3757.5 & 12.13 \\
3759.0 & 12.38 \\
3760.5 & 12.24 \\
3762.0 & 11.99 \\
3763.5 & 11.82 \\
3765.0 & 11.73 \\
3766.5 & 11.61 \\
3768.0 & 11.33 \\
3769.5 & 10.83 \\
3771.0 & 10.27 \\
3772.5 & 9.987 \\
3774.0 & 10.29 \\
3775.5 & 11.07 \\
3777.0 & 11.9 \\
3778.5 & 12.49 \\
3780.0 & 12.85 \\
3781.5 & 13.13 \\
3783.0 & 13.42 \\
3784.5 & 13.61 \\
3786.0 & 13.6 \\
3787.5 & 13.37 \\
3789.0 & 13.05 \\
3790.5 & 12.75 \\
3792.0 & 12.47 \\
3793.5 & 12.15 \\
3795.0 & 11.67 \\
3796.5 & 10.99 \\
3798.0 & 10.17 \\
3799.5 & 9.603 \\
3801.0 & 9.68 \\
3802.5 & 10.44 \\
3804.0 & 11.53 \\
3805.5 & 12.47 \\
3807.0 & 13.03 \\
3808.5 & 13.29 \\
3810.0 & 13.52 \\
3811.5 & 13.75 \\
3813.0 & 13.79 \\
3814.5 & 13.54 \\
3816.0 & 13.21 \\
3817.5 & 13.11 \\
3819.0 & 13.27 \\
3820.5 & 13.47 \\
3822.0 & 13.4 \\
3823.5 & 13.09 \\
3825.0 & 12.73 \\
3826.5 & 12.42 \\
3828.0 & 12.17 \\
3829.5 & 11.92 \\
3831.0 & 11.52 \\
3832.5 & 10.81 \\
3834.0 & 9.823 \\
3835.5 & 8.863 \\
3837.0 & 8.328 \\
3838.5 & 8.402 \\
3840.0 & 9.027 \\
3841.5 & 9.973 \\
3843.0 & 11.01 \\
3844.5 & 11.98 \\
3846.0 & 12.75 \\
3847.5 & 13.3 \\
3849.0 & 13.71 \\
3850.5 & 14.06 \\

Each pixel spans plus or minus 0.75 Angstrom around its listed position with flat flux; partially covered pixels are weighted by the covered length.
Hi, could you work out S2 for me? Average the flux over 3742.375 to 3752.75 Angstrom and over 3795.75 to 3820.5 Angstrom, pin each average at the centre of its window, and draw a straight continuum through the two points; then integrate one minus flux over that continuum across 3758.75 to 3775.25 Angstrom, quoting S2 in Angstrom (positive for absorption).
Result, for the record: -0.4 Angstrom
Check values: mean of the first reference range 10.5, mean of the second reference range 12.3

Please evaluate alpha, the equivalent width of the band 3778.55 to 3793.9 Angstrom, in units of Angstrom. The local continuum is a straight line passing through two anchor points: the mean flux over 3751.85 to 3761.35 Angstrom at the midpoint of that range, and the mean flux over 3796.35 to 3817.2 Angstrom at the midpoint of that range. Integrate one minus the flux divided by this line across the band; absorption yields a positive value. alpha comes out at -1.7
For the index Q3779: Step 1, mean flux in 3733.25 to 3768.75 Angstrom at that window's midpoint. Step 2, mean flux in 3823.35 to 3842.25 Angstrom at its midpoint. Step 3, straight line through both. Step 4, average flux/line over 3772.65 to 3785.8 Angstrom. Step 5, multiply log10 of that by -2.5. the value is -0.144 mag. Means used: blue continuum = 10.8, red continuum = 10.6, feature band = 12.3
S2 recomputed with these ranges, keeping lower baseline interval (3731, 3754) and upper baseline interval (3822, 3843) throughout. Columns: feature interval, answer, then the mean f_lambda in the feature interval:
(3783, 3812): -4.4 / 12.2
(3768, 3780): -0.8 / 11.1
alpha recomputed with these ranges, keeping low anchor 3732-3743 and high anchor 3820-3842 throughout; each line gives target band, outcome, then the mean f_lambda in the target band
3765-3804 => -4.2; 11.7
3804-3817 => -2.8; 13.2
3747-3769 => -1.5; 11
